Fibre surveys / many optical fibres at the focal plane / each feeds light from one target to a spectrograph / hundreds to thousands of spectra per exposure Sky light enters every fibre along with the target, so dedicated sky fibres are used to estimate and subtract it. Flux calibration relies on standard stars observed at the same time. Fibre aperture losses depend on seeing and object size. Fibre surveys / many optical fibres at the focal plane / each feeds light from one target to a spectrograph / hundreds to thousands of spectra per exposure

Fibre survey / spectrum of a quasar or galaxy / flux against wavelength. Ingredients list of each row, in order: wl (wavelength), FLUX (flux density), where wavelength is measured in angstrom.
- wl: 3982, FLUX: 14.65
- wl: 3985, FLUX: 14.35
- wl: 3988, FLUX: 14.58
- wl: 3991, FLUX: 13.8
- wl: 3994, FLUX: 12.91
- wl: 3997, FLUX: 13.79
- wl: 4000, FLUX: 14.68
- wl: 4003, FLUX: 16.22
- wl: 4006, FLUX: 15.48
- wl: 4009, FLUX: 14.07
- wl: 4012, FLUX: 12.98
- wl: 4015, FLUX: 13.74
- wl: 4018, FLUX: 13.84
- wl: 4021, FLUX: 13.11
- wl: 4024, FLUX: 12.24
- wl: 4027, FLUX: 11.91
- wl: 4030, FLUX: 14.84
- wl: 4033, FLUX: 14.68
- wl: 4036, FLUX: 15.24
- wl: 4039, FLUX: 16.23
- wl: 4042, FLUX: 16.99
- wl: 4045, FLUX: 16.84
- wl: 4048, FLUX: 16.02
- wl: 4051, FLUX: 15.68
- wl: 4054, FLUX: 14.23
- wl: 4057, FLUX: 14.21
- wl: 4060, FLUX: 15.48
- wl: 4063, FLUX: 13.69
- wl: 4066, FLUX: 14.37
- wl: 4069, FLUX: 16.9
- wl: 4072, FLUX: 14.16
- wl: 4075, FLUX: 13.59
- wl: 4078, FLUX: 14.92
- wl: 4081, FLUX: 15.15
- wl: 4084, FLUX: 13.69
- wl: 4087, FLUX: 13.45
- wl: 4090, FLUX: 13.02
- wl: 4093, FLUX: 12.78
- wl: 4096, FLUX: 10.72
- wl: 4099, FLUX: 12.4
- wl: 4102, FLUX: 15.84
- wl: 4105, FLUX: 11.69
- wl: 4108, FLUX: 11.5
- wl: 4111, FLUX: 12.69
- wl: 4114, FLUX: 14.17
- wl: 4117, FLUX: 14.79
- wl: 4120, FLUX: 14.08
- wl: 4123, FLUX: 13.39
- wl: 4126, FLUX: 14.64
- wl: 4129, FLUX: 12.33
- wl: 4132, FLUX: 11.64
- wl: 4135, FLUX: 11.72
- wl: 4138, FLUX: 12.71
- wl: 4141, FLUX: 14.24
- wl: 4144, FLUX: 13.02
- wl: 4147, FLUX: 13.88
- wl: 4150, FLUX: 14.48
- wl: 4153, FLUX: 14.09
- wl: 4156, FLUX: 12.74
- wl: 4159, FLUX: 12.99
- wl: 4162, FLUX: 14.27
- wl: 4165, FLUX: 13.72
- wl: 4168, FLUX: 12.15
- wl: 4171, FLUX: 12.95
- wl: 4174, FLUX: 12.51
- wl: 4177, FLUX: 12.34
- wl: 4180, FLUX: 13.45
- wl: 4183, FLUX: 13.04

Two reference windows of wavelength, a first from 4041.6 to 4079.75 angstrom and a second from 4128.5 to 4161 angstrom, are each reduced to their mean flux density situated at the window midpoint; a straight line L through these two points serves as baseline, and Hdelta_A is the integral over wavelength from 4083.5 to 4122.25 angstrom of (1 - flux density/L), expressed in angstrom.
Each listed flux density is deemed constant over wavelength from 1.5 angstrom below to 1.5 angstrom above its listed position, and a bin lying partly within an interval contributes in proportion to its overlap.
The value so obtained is 2.7 angstrom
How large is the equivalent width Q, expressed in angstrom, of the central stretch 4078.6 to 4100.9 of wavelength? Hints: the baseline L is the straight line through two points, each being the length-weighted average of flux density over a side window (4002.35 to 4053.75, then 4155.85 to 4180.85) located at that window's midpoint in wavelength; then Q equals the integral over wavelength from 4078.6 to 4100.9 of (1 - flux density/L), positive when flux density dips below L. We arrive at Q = 1.3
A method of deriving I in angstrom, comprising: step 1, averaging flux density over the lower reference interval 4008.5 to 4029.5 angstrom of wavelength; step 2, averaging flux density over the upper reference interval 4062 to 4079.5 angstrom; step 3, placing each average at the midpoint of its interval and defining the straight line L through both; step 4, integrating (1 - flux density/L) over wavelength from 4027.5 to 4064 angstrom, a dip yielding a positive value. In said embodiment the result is -3.6 angstrom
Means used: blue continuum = 13.2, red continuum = 14.6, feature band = 15.3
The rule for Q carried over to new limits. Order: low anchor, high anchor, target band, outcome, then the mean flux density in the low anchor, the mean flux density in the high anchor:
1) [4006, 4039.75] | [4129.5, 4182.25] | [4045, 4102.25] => -2.74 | 13.9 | 13.1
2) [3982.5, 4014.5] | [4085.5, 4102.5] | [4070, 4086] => -1.53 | 14.3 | 12.9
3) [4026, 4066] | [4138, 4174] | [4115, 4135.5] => 0.85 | 15.1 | 13.4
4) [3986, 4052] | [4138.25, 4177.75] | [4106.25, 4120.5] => 0.36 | 14.5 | 13.3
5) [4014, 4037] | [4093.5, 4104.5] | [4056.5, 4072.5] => -1.99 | 13.7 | 12.9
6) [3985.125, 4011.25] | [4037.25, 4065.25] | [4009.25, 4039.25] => 2.27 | 14.4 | 15.5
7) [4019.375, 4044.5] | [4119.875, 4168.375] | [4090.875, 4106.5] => 1.23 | 14.5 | 13.3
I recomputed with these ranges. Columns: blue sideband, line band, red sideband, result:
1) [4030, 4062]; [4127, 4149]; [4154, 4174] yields 1.23 angstrom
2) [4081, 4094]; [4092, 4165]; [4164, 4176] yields -0.52 angstrom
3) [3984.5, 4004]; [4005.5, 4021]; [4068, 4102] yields 0.37 angstrom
